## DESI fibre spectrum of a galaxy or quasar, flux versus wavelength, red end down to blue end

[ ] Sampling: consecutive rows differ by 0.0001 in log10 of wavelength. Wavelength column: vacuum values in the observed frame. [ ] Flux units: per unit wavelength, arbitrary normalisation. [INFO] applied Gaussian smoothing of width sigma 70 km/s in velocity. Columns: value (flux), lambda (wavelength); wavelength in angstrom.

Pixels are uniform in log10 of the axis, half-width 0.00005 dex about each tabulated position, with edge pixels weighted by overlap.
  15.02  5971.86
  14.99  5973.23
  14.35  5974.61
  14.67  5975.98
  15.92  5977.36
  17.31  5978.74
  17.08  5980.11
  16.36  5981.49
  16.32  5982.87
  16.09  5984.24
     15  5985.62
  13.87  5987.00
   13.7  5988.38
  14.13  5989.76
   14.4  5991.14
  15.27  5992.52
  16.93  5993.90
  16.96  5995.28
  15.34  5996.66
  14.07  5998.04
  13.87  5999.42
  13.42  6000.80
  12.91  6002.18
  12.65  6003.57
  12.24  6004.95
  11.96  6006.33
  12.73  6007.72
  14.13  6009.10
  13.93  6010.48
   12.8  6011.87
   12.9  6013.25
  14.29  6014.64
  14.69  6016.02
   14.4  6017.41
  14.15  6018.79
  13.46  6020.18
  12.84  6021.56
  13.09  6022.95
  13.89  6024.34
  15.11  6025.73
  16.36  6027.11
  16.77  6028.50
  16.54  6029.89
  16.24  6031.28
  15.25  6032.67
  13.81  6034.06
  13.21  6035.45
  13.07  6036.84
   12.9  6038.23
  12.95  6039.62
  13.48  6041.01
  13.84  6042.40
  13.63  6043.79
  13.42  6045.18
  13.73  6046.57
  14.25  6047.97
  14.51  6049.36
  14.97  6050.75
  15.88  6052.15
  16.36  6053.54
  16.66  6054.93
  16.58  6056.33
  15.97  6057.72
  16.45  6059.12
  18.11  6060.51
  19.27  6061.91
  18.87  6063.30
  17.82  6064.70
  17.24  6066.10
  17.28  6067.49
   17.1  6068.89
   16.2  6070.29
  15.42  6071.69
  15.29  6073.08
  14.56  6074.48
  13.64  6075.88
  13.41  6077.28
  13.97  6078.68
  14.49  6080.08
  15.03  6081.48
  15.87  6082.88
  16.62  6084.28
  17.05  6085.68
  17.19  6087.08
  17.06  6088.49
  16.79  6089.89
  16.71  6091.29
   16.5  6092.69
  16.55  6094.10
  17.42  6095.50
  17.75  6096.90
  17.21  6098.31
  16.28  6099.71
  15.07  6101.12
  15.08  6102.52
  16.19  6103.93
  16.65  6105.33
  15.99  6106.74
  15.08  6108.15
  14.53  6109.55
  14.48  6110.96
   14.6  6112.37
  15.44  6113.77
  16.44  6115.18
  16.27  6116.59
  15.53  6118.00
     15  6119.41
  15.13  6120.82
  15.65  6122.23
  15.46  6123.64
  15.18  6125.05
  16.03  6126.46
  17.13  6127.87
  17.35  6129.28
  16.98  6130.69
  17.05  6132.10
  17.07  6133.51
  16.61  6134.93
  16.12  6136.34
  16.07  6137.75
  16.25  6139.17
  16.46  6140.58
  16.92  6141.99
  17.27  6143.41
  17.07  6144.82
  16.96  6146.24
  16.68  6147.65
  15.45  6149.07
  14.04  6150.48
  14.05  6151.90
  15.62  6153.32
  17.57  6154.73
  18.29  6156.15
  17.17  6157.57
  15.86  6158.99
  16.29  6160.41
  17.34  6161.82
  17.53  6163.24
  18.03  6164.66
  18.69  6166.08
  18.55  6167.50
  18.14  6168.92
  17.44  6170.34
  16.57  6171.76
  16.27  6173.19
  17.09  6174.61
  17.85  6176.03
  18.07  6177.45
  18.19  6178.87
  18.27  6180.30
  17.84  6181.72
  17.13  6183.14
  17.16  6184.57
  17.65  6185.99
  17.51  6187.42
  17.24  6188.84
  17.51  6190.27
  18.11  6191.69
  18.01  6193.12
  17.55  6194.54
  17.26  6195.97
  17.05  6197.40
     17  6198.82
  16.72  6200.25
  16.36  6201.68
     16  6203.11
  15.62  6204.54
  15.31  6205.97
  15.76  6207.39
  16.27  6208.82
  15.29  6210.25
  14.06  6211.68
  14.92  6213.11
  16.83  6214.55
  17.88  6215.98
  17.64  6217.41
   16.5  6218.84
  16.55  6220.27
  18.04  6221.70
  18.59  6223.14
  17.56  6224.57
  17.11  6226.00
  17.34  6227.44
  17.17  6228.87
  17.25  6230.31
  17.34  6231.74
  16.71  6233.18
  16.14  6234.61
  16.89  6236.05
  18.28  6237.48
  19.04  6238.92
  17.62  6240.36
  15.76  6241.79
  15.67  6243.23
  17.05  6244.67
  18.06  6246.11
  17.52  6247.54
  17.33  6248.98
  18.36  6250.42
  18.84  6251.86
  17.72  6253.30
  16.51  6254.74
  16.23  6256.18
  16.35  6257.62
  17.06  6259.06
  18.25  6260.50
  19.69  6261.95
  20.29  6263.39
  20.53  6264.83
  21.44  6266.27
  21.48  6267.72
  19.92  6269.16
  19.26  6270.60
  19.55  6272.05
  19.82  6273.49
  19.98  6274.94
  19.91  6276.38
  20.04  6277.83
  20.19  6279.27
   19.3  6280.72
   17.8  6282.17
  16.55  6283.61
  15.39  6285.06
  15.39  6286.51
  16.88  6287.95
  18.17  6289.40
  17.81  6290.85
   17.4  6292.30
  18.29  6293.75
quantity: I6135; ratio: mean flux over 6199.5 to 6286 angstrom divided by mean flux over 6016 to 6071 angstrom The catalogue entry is 1.16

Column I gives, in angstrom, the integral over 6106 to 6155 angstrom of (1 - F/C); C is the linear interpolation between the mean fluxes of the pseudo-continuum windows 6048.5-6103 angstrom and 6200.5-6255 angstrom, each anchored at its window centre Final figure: 1.57 angstrom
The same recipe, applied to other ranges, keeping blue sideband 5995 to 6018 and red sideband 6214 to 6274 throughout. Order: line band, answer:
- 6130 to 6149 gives -0.8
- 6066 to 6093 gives -1.5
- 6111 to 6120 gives 0.1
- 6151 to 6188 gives -1.6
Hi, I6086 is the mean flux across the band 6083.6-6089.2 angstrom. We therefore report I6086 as 17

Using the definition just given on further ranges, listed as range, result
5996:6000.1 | 14.4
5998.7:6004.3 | 13.2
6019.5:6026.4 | 13.7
